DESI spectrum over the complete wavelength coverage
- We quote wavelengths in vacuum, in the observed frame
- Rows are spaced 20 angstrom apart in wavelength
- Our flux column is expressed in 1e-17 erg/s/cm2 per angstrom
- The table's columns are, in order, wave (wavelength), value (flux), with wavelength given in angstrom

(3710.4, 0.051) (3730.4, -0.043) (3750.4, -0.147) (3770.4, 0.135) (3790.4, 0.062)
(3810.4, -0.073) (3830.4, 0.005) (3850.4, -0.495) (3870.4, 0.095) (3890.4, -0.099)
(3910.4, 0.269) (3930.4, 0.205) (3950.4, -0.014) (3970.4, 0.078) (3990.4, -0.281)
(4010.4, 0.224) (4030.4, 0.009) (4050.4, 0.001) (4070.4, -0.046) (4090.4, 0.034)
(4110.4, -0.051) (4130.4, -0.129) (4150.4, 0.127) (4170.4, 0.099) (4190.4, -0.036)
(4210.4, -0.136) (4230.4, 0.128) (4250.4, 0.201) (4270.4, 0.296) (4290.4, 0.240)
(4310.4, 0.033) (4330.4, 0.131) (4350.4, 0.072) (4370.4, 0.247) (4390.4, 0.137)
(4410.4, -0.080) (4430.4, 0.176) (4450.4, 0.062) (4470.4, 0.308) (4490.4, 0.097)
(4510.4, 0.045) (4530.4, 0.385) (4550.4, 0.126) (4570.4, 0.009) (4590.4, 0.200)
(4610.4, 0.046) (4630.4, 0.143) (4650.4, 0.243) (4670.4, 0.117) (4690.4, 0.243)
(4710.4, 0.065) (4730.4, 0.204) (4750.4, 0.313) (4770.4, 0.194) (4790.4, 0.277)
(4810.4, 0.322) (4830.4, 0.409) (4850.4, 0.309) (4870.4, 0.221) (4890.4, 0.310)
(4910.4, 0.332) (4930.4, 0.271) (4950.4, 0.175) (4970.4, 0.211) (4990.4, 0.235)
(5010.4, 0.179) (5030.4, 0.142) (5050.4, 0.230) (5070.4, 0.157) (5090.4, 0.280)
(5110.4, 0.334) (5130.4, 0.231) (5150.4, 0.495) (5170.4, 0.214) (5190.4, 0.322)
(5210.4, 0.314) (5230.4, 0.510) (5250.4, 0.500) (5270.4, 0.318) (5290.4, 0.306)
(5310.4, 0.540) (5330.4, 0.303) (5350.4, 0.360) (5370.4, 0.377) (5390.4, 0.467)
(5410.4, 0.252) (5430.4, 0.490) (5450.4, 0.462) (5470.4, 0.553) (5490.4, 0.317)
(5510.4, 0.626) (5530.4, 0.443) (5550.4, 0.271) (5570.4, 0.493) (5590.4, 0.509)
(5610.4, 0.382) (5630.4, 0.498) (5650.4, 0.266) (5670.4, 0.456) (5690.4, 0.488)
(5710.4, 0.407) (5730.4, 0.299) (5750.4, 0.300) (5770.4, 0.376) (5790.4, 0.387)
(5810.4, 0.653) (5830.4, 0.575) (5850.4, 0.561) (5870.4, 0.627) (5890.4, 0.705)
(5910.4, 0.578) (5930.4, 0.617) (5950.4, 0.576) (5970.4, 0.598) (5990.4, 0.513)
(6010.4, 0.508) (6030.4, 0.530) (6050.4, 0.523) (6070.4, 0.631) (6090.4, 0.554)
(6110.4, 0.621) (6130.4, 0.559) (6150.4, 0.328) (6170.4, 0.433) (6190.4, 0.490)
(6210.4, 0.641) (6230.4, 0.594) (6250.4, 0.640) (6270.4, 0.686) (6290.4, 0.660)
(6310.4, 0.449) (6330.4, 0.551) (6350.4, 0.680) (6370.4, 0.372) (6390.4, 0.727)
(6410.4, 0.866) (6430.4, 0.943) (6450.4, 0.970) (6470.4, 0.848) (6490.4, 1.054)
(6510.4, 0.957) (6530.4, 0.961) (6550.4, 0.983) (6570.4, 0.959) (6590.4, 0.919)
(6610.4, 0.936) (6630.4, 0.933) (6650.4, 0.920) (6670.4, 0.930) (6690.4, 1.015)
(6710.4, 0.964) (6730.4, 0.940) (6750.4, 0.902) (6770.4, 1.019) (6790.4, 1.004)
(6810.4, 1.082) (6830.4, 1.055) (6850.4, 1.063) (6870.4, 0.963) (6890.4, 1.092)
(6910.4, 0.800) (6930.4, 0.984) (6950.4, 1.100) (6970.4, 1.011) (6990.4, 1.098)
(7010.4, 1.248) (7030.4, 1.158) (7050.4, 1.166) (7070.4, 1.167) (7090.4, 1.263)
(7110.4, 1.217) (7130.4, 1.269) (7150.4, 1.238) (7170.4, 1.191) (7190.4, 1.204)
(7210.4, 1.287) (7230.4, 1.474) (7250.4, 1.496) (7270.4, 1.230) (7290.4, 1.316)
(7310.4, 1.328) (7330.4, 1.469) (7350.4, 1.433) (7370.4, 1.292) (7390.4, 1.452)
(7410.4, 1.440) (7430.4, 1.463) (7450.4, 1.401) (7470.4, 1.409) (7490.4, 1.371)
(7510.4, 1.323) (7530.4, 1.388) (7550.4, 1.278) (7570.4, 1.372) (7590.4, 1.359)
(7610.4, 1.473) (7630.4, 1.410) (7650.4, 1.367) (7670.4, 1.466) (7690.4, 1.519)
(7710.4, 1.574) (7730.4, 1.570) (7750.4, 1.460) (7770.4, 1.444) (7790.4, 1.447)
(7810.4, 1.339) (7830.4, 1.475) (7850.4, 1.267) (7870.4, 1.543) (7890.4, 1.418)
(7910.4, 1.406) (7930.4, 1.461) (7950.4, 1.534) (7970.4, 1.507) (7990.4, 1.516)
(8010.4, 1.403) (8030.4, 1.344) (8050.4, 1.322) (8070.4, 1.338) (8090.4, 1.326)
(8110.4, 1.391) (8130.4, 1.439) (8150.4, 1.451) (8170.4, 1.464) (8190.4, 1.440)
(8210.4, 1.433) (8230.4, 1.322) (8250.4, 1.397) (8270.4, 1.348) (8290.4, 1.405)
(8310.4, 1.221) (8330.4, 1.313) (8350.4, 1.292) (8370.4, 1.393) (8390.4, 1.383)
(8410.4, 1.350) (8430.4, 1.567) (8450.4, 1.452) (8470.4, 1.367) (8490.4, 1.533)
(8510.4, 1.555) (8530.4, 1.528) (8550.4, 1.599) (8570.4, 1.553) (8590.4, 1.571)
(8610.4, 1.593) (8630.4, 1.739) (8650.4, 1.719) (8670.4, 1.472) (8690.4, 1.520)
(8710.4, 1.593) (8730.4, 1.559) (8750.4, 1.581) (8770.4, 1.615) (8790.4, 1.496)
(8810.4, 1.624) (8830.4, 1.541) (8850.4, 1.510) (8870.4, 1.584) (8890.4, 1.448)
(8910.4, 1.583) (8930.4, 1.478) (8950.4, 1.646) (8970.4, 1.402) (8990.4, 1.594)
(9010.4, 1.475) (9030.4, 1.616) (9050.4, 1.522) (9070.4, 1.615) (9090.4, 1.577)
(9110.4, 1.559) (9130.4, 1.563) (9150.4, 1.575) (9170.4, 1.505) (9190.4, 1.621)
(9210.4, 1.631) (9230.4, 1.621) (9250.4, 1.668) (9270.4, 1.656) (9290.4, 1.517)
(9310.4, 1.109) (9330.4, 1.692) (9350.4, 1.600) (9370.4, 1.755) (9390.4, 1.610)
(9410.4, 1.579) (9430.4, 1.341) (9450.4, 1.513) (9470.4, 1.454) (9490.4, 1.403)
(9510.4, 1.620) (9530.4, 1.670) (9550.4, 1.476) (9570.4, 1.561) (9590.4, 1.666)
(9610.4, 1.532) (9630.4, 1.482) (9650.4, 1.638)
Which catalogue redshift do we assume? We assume 0.606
